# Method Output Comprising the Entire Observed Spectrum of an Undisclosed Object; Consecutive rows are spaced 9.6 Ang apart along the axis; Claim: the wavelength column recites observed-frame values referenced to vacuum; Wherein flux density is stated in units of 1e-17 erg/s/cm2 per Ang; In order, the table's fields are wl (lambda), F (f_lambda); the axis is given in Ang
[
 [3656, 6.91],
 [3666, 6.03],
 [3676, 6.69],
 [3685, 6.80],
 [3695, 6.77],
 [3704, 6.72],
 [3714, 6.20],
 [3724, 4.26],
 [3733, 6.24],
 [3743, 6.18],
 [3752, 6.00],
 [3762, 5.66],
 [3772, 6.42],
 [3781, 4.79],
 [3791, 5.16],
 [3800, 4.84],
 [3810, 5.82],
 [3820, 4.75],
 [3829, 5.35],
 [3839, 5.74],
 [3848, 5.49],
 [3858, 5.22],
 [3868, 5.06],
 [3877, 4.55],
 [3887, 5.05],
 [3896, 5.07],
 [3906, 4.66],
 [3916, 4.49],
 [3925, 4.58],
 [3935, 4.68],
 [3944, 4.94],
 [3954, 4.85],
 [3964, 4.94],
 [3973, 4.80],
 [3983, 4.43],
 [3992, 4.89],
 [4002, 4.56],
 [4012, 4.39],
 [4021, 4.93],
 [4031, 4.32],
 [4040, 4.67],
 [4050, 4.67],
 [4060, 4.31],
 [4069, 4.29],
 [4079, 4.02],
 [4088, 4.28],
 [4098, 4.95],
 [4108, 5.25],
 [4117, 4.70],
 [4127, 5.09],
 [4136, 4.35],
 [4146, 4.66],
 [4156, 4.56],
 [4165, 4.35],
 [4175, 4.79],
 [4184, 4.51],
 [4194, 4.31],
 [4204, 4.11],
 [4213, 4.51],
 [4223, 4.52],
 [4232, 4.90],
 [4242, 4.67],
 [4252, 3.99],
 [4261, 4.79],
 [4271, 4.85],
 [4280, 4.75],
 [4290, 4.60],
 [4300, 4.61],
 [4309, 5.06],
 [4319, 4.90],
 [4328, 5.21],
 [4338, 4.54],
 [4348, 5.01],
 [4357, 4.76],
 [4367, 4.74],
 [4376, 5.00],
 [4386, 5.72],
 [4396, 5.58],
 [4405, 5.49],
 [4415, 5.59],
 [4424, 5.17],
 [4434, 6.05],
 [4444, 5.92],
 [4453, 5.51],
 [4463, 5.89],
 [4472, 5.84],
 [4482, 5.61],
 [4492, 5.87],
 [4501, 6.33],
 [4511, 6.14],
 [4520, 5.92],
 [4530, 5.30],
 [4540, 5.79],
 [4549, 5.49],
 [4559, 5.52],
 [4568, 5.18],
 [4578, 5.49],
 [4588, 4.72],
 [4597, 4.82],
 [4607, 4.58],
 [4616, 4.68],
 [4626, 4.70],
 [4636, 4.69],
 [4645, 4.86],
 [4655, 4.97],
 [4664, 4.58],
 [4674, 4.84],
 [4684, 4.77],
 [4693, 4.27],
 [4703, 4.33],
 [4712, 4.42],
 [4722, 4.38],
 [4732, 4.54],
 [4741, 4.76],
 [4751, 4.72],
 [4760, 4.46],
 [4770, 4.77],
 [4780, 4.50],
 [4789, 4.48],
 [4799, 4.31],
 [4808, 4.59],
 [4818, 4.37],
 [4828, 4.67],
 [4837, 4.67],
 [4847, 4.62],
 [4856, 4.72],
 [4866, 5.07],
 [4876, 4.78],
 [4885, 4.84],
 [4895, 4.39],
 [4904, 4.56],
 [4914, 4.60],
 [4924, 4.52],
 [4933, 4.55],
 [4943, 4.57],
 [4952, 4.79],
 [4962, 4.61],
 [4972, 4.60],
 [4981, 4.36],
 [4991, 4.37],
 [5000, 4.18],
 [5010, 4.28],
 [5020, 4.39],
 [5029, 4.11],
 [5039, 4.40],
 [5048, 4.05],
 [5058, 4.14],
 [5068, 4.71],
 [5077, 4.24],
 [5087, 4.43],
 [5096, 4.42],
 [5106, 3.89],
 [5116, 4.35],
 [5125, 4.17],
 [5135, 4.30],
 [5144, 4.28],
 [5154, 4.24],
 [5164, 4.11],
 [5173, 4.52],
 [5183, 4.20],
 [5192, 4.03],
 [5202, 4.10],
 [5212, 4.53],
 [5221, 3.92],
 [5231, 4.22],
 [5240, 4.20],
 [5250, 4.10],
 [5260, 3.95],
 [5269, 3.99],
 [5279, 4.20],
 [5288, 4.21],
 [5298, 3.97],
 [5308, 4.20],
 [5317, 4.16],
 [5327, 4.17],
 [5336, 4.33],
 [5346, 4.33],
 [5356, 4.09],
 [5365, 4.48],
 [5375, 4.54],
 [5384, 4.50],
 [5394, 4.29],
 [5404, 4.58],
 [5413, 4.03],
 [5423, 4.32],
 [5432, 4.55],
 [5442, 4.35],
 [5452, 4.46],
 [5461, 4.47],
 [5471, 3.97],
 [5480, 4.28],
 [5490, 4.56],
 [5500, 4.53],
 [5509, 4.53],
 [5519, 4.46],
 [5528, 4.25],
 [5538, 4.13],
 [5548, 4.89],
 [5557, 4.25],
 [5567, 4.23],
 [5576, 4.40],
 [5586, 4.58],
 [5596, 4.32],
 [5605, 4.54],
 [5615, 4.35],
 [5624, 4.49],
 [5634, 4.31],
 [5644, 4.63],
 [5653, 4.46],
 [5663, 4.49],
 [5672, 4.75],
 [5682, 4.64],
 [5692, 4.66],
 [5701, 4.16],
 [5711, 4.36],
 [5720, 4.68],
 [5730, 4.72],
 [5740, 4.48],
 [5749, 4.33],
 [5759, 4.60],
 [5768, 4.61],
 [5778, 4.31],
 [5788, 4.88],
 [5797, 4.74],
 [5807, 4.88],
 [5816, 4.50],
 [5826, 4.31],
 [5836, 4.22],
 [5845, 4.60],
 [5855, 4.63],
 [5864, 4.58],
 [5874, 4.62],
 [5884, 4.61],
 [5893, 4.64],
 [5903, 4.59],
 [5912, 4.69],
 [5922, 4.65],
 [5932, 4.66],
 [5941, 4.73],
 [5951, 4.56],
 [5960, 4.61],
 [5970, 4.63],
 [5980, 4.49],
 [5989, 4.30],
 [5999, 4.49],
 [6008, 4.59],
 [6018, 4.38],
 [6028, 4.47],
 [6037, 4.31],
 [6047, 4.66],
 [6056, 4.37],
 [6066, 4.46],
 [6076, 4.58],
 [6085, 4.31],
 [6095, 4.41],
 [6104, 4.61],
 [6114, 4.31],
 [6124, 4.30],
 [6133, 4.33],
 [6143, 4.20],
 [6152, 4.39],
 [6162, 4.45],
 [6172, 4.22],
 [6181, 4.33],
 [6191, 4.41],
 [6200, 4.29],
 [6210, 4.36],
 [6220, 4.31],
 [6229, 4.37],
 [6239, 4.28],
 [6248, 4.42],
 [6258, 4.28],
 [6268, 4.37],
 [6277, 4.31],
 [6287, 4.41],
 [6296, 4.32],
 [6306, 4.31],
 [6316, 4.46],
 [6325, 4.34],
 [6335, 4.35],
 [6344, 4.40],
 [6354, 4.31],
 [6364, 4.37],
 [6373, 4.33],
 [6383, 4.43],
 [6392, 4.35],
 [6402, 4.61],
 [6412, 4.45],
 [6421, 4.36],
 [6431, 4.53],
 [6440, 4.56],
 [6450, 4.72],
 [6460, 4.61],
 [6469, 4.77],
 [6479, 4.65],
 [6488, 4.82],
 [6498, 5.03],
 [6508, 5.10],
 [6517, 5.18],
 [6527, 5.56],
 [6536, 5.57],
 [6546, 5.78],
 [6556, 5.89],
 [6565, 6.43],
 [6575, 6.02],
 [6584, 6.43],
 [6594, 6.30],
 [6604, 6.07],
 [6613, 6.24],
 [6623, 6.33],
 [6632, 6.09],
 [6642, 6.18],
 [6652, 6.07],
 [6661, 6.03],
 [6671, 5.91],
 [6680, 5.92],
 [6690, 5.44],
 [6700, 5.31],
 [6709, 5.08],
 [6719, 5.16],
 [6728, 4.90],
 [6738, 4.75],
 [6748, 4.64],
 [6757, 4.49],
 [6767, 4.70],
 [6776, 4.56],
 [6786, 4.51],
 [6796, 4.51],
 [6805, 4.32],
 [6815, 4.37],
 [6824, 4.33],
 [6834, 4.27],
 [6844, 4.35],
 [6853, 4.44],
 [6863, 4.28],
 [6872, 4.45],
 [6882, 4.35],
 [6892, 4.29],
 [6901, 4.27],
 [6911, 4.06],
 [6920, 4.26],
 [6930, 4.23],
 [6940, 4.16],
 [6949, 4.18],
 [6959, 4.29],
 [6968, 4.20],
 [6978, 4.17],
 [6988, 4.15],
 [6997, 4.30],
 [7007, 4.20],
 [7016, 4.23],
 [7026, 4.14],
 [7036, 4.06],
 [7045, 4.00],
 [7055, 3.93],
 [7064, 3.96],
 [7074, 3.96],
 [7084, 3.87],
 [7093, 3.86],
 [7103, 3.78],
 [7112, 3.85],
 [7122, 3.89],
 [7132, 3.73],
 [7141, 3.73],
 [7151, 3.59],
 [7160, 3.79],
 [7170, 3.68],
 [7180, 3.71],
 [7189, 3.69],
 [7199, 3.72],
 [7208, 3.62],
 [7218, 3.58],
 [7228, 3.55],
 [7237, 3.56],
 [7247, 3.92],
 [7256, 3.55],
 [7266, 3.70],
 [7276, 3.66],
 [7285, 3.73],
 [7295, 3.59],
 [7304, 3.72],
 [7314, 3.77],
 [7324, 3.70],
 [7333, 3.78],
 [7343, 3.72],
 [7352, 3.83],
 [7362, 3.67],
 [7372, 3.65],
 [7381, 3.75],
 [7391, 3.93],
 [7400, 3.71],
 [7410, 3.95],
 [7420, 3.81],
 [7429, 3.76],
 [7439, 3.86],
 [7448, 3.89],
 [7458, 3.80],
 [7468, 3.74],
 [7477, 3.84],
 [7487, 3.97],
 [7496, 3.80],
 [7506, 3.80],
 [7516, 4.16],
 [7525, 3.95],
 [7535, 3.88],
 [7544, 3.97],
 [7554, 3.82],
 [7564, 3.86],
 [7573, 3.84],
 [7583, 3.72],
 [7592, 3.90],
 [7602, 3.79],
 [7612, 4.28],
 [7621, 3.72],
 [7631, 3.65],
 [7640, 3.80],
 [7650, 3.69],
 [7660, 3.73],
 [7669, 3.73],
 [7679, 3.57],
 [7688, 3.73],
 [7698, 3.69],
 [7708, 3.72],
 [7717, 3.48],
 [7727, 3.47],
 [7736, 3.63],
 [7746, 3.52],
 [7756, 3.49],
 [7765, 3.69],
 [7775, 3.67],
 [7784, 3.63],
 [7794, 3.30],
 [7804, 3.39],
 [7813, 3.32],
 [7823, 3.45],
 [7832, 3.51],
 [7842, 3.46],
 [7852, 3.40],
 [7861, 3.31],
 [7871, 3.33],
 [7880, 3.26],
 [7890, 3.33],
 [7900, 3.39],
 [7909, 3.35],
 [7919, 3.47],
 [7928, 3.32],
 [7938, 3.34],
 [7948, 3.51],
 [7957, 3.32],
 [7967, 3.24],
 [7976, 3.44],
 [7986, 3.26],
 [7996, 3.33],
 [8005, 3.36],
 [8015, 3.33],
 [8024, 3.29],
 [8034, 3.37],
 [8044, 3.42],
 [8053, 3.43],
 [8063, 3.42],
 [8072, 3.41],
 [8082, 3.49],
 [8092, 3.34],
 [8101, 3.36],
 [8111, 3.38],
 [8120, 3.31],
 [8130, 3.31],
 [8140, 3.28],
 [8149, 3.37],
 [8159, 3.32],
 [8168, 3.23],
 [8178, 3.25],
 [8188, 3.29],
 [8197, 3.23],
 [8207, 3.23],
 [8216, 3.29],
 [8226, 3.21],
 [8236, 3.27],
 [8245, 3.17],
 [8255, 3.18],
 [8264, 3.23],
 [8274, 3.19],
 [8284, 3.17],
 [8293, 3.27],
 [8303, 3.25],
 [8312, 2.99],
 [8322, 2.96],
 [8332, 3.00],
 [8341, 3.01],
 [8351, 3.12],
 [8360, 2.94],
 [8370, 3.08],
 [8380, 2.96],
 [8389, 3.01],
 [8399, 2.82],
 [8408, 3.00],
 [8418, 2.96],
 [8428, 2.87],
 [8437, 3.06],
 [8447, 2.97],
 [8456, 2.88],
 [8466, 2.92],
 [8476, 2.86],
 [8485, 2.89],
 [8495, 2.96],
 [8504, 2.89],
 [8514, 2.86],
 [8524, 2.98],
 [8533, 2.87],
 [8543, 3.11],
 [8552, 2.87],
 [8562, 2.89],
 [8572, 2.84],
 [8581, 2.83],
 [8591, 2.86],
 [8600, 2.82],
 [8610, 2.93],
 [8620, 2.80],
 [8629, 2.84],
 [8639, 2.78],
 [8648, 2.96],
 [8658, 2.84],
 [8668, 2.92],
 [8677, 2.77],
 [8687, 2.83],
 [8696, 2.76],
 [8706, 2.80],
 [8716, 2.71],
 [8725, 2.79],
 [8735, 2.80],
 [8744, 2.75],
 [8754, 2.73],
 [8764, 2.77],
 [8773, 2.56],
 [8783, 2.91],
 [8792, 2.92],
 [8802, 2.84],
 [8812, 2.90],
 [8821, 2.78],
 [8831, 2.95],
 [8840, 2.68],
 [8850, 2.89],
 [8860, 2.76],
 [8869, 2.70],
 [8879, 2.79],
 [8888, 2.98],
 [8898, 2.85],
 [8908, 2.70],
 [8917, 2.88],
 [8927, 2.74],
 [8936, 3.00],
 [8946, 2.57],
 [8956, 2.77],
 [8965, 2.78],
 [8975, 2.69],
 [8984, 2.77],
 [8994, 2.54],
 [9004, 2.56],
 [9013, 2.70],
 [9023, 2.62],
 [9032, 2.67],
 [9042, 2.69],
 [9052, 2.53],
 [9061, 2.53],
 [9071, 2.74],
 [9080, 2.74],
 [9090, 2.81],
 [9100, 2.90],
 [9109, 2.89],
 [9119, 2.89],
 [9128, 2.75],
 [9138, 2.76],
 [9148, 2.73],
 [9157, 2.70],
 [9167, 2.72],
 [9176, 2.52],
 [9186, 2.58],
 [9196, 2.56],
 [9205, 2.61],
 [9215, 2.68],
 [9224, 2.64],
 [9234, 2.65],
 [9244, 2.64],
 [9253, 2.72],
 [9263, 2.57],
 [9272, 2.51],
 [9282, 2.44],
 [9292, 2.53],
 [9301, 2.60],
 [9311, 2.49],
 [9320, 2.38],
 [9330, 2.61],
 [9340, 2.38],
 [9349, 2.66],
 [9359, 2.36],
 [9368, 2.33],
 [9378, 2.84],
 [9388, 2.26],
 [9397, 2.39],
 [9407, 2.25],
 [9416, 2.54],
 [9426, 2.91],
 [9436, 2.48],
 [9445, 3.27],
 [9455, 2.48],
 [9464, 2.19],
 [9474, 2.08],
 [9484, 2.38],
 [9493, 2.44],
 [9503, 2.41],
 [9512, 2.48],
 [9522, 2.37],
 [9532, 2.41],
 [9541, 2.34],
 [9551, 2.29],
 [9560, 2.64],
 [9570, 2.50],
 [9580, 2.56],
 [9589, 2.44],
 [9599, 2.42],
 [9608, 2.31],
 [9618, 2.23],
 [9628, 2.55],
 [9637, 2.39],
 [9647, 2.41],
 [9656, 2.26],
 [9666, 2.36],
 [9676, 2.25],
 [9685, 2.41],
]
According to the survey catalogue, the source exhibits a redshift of 1.37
